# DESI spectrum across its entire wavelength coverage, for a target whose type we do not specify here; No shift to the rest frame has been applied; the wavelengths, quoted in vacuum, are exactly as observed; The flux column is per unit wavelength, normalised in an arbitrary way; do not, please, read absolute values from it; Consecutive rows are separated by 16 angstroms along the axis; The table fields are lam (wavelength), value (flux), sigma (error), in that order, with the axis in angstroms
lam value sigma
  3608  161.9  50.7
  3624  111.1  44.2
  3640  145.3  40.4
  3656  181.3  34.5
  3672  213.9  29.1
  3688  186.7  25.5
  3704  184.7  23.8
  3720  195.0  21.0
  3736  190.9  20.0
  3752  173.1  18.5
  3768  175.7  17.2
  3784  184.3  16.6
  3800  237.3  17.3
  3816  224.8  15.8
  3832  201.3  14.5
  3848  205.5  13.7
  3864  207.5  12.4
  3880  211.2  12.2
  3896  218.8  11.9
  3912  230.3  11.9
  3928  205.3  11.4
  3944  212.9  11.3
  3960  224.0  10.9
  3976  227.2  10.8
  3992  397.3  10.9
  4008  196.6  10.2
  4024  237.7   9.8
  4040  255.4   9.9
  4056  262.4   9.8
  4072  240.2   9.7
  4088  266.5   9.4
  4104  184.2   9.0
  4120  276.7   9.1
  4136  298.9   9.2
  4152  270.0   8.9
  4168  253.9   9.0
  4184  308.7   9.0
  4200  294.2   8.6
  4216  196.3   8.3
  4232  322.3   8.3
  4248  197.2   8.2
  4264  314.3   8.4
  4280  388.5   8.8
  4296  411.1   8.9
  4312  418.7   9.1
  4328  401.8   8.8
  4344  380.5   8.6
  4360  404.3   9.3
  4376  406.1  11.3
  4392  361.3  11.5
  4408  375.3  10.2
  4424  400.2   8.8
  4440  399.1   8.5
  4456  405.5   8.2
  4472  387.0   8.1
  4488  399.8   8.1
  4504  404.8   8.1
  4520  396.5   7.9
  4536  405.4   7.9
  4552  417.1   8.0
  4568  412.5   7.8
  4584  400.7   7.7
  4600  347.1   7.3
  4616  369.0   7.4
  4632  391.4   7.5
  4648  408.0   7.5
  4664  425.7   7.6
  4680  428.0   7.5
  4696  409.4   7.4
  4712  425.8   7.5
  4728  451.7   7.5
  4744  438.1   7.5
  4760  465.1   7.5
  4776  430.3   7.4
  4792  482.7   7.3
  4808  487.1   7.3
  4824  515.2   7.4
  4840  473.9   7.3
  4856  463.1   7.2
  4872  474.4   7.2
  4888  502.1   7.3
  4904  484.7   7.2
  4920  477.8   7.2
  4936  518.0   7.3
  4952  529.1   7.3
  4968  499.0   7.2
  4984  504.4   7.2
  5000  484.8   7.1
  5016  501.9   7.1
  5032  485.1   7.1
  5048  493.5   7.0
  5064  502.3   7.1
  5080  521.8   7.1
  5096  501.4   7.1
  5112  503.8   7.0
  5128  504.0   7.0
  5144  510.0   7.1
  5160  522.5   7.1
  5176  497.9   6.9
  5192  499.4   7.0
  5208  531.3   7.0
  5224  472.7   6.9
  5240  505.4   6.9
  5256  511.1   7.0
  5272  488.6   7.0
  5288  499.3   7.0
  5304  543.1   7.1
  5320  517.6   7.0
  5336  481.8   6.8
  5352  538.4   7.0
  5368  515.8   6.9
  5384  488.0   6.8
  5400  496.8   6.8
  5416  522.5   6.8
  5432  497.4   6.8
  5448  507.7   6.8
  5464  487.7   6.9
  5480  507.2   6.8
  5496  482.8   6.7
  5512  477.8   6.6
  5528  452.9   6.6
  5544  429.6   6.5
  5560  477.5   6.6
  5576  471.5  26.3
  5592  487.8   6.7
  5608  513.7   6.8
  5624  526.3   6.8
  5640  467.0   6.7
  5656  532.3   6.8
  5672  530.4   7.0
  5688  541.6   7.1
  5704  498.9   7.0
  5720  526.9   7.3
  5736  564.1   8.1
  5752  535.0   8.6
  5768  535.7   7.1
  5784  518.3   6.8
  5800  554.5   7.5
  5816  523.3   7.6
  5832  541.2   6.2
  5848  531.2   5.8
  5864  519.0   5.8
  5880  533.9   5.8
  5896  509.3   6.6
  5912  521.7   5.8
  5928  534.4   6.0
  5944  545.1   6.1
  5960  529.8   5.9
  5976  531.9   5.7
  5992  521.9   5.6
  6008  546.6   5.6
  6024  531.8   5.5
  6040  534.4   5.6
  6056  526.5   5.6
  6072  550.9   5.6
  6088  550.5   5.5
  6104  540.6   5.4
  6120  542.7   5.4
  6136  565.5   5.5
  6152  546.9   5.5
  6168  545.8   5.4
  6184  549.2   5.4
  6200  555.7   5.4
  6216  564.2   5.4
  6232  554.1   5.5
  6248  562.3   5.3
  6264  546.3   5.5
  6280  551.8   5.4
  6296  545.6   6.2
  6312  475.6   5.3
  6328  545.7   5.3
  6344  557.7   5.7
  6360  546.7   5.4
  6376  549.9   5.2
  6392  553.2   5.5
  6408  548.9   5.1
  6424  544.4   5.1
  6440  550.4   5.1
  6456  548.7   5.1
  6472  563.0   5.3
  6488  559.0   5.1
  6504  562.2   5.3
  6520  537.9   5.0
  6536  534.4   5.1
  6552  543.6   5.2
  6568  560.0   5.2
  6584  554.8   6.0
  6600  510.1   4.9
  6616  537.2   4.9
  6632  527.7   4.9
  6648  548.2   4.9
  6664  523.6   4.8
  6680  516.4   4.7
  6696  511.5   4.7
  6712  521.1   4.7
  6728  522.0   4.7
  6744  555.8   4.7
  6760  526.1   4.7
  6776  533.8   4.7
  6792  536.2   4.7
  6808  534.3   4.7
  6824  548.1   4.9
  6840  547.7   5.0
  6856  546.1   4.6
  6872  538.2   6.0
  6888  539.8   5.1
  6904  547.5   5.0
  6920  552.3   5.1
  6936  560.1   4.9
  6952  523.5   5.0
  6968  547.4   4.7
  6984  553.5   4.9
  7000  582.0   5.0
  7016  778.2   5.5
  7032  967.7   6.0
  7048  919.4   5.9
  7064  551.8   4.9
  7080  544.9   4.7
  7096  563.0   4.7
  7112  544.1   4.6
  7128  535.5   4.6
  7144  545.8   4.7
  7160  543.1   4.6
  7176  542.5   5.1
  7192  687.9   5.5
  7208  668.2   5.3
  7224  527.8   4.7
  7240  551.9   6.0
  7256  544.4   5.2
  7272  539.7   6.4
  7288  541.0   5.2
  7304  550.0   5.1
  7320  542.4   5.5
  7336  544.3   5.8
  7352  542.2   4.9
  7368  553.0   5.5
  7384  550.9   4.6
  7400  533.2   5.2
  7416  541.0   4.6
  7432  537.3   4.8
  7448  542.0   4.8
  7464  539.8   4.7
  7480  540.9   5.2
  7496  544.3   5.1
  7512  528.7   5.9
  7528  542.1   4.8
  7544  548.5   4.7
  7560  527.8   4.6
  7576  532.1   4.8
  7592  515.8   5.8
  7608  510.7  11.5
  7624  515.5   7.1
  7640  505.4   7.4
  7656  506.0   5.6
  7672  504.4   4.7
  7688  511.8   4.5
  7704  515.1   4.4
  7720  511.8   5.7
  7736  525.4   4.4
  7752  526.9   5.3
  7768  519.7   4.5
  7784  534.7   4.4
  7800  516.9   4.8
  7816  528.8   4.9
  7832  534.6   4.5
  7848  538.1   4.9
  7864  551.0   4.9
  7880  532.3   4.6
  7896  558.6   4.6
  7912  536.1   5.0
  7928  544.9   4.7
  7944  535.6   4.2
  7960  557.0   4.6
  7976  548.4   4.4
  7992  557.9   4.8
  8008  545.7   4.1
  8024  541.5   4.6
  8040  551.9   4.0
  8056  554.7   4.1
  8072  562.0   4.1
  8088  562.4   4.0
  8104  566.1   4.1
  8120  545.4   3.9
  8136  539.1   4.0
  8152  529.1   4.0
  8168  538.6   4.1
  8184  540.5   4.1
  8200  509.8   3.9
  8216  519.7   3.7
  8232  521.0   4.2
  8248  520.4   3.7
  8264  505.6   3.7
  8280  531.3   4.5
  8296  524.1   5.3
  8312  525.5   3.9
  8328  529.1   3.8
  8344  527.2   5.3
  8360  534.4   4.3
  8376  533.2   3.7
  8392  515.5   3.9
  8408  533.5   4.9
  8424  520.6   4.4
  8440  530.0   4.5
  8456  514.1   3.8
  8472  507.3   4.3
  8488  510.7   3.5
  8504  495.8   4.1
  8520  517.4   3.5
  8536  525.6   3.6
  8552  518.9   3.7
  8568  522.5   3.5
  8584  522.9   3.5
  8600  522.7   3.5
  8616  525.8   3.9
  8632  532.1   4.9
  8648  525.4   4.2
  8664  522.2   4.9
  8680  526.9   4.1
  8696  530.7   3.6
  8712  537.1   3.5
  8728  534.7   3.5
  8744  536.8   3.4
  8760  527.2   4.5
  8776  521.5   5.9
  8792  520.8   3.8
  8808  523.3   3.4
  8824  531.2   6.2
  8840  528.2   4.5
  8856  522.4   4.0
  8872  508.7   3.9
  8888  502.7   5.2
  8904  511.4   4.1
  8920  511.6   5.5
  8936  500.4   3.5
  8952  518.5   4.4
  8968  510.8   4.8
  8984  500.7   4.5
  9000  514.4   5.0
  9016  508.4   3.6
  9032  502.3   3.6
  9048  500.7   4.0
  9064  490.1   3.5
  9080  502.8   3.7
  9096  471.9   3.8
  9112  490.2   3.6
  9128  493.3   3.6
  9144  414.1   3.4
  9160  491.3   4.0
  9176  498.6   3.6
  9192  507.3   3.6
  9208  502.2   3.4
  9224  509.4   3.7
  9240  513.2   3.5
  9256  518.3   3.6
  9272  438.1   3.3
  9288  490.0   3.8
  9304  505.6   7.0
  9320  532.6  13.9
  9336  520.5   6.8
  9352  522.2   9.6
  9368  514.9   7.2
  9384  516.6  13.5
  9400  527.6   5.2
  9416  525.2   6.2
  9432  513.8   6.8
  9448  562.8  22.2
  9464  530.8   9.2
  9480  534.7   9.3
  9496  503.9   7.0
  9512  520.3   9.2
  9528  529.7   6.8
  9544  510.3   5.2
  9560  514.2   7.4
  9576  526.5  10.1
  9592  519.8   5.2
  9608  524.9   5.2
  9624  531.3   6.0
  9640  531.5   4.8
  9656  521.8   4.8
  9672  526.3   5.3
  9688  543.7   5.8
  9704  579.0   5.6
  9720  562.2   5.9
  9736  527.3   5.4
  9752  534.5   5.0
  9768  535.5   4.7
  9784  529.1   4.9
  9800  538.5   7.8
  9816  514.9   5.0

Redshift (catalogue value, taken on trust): 0.070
